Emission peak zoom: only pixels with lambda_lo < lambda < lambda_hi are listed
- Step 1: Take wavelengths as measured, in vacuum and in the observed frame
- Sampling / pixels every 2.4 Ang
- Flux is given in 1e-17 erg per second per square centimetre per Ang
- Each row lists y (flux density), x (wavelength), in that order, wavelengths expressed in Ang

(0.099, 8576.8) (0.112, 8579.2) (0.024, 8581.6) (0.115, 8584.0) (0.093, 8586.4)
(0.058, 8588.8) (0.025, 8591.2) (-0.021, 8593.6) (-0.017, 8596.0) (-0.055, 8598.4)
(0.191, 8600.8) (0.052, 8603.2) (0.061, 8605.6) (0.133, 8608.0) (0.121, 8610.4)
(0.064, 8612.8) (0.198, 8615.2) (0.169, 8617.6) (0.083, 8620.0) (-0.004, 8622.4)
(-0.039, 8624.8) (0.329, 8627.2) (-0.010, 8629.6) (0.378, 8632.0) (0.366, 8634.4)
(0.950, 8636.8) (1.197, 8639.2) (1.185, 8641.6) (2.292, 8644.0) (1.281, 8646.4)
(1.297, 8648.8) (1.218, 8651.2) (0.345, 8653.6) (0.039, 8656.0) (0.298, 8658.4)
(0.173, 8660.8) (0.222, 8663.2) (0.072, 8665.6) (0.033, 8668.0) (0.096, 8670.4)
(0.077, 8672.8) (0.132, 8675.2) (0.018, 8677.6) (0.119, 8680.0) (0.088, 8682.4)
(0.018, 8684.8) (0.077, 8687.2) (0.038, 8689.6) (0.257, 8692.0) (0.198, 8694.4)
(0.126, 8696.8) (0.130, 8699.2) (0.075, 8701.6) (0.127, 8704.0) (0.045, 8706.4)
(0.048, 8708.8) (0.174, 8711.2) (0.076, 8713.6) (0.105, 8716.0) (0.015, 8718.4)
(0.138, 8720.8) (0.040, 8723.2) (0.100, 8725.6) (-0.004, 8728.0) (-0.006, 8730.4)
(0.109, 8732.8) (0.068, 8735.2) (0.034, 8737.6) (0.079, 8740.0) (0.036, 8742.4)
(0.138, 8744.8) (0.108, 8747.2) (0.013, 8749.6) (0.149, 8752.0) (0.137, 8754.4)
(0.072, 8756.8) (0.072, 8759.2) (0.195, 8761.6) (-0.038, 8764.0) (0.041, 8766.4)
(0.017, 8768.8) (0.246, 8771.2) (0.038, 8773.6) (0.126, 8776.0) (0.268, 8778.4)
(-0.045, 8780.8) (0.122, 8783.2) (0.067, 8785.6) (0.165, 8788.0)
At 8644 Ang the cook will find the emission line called [O II]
